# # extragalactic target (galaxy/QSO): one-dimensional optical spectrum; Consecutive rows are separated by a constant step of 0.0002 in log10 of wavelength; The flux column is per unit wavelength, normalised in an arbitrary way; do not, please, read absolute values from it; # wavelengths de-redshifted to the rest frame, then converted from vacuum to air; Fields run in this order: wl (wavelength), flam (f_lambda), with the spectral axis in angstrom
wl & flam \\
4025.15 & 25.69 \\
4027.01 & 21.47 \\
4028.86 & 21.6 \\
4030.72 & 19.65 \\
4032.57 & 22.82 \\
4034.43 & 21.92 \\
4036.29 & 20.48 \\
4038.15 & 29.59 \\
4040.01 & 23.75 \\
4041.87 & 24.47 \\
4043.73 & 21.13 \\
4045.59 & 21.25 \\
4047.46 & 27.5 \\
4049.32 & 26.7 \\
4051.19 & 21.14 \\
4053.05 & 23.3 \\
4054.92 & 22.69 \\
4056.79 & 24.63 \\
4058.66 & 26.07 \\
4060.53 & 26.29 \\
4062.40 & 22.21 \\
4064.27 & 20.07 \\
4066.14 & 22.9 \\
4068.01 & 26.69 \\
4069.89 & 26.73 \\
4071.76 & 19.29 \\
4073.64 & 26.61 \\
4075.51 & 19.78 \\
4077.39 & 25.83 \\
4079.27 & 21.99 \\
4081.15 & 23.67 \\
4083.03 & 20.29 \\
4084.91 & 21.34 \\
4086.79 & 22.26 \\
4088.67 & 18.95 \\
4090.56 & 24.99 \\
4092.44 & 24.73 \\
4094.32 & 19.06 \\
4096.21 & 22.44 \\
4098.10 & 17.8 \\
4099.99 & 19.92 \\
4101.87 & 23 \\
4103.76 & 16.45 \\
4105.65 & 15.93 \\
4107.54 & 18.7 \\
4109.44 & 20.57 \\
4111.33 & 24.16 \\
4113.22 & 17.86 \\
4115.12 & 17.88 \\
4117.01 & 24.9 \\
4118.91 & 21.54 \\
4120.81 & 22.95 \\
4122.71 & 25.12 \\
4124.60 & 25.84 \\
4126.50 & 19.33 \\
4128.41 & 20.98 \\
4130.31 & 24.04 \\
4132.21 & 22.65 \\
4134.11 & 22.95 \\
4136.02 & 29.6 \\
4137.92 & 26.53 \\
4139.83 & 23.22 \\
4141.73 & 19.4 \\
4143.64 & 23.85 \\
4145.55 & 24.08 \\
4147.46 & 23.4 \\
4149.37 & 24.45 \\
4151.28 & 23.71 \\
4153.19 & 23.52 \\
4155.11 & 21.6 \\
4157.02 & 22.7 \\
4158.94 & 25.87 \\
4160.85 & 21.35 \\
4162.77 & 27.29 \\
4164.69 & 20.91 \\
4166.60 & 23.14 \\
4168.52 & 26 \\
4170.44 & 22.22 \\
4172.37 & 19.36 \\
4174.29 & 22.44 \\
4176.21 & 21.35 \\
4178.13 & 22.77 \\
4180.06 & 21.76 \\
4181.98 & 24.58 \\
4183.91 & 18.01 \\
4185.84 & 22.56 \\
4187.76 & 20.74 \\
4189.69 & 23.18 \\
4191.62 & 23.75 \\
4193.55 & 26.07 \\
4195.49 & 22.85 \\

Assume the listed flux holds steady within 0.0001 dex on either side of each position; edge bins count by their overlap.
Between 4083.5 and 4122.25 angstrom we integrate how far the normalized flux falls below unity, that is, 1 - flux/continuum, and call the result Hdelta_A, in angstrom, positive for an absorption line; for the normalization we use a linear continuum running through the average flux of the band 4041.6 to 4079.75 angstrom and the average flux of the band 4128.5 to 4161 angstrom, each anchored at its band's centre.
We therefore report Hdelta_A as 4.7 angstrom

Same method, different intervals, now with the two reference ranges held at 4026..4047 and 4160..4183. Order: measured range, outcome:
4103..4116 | 2.2 angstrom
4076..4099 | 0.8 angstrom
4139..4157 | -0.2 angstrom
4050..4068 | -0.6 angstrom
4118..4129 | 0.0 angstrom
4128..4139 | -0.9 angstrom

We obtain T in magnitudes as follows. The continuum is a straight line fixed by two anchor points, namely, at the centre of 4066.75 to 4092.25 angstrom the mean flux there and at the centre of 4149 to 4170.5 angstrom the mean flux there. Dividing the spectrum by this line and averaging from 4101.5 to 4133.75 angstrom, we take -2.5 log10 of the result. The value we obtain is 0.10 mag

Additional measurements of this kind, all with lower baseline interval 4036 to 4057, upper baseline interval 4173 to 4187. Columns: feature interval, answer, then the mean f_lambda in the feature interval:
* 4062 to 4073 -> 0.02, 23.1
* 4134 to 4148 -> -0.08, 24.2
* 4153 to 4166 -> -0.05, 23.3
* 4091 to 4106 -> 0.15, 20.3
